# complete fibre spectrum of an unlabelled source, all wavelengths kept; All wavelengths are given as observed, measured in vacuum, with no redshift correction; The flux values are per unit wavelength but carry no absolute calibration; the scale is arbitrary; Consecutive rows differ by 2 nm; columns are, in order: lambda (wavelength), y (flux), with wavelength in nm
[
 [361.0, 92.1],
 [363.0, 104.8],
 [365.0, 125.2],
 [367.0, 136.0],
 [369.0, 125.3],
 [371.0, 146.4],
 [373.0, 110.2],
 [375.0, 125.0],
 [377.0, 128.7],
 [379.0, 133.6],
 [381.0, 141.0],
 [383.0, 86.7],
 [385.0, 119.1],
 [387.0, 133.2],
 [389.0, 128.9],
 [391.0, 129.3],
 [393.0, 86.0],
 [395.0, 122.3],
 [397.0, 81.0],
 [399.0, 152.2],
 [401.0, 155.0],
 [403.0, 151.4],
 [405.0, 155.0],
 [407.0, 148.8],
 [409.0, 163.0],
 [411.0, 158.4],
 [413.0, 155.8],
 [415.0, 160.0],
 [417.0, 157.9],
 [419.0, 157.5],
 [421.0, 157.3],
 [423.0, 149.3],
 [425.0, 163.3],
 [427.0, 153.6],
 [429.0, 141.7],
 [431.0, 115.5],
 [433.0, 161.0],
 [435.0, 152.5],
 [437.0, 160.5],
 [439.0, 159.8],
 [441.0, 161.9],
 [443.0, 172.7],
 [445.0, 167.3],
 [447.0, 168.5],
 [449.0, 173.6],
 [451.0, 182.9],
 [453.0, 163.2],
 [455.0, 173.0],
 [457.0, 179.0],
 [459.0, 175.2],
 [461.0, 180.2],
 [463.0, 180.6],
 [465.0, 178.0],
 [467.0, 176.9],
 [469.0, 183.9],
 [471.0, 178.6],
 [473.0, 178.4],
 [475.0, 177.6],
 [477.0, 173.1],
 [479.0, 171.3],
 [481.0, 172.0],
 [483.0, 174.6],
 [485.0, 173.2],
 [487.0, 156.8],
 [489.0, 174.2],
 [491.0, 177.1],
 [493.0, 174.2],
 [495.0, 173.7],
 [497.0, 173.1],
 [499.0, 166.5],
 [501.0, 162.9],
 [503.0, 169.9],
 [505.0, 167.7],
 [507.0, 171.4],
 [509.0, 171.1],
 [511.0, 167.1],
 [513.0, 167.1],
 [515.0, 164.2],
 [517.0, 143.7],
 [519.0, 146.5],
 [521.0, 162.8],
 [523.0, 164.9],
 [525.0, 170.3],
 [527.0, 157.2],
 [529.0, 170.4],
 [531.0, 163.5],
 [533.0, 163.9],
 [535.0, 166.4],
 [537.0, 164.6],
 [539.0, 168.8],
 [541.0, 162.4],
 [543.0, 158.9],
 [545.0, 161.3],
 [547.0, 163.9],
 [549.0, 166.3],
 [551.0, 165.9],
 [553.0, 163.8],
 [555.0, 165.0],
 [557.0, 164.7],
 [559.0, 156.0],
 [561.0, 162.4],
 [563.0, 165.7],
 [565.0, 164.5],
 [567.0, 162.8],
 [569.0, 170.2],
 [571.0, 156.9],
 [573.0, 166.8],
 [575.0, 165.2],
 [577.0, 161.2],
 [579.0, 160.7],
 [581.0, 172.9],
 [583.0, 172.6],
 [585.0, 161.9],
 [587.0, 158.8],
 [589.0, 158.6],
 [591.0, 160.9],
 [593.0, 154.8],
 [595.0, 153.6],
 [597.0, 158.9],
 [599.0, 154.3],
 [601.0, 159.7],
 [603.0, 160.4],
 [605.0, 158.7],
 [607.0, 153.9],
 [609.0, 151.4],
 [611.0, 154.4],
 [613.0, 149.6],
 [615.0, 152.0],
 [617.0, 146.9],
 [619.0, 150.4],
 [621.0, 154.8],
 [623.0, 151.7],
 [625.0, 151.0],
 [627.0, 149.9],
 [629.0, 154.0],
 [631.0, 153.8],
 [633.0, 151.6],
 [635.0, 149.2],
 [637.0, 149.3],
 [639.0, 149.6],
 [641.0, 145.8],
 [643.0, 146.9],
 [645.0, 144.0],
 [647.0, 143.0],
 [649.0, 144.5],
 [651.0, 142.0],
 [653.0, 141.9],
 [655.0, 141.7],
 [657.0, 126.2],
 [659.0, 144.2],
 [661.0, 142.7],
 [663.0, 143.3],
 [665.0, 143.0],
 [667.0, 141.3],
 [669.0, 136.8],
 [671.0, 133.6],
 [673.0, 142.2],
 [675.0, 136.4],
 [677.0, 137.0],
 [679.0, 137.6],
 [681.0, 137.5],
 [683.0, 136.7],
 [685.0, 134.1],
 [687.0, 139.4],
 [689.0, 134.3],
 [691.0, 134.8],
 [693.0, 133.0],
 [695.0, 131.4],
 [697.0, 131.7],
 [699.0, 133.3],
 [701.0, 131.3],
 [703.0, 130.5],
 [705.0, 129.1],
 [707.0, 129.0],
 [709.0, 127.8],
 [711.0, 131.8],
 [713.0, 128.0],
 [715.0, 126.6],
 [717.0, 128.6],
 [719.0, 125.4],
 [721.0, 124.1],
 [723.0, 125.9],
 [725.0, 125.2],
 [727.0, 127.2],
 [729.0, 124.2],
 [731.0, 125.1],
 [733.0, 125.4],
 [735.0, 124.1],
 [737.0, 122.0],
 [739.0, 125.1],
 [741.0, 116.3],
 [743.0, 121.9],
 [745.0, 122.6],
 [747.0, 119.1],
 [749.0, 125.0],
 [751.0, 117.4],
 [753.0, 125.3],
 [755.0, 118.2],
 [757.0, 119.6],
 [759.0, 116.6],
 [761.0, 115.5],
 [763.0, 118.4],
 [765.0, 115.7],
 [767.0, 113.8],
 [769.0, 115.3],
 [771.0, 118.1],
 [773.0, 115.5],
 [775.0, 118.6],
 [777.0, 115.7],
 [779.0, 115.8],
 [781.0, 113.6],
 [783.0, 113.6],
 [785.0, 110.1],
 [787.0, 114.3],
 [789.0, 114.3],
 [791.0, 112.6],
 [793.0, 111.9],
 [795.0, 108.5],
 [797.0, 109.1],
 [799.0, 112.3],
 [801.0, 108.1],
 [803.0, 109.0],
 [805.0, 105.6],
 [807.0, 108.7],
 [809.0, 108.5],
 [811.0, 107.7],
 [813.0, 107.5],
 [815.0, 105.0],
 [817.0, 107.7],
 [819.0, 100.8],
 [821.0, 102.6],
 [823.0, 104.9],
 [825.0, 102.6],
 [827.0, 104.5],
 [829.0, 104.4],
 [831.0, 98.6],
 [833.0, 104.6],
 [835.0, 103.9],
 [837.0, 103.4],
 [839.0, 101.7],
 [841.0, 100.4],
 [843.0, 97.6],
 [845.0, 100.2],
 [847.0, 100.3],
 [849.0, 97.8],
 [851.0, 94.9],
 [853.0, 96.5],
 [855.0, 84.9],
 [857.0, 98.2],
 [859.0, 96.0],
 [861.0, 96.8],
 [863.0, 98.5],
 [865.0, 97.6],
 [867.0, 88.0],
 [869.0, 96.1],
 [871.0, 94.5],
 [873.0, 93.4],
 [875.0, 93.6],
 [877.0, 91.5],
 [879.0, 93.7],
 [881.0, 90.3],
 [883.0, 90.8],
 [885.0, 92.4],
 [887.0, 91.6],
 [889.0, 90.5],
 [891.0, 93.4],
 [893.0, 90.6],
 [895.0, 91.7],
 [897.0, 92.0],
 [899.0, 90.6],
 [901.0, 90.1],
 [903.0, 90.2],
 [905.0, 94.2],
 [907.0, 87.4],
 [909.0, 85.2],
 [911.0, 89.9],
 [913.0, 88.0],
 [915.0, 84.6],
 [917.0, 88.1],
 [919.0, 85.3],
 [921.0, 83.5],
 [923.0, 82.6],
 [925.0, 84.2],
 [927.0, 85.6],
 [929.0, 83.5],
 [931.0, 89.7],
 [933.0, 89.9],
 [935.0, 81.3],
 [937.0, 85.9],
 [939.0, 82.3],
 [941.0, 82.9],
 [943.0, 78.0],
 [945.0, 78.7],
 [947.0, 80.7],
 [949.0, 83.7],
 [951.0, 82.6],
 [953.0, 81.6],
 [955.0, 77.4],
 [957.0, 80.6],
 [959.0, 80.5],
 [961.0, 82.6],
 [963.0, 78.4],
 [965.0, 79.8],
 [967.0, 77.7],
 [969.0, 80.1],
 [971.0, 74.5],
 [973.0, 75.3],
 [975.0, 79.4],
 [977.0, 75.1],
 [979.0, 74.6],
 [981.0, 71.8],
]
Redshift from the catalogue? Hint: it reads 0.000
